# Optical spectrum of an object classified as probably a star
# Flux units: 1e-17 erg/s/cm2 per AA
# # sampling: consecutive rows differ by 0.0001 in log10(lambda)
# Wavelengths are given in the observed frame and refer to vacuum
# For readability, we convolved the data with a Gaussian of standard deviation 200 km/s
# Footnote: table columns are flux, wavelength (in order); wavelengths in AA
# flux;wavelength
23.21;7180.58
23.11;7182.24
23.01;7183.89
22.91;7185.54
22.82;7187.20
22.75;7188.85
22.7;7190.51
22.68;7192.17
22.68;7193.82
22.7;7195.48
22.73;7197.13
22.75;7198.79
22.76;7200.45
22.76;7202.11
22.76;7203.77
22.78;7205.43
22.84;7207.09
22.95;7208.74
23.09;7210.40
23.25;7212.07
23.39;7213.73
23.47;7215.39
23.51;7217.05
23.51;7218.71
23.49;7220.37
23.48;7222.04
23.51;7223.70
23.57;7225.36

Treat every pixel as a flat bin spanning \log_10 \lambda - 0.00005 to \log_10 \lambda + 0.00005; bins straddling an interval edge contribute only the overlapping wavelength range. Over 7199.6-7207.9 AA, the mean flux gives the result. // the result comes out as 22.8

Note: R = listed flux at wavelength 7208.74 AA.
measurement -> 22.95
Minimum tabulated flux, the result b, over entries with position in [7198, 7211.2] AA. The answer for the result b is 22.75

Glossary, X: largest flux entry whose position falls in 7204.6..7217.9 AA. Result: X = 23.51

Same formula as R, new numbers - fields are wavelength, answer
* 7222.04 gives 23.48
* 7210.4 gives 23.09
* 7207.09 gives 22.84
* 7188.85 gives 22.75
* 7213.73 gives 23.39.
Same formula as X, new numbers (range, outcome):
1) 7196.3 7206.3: 22.78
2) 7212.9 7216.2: 23.47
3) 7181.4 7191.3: 23.11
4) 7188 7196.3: 22.75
